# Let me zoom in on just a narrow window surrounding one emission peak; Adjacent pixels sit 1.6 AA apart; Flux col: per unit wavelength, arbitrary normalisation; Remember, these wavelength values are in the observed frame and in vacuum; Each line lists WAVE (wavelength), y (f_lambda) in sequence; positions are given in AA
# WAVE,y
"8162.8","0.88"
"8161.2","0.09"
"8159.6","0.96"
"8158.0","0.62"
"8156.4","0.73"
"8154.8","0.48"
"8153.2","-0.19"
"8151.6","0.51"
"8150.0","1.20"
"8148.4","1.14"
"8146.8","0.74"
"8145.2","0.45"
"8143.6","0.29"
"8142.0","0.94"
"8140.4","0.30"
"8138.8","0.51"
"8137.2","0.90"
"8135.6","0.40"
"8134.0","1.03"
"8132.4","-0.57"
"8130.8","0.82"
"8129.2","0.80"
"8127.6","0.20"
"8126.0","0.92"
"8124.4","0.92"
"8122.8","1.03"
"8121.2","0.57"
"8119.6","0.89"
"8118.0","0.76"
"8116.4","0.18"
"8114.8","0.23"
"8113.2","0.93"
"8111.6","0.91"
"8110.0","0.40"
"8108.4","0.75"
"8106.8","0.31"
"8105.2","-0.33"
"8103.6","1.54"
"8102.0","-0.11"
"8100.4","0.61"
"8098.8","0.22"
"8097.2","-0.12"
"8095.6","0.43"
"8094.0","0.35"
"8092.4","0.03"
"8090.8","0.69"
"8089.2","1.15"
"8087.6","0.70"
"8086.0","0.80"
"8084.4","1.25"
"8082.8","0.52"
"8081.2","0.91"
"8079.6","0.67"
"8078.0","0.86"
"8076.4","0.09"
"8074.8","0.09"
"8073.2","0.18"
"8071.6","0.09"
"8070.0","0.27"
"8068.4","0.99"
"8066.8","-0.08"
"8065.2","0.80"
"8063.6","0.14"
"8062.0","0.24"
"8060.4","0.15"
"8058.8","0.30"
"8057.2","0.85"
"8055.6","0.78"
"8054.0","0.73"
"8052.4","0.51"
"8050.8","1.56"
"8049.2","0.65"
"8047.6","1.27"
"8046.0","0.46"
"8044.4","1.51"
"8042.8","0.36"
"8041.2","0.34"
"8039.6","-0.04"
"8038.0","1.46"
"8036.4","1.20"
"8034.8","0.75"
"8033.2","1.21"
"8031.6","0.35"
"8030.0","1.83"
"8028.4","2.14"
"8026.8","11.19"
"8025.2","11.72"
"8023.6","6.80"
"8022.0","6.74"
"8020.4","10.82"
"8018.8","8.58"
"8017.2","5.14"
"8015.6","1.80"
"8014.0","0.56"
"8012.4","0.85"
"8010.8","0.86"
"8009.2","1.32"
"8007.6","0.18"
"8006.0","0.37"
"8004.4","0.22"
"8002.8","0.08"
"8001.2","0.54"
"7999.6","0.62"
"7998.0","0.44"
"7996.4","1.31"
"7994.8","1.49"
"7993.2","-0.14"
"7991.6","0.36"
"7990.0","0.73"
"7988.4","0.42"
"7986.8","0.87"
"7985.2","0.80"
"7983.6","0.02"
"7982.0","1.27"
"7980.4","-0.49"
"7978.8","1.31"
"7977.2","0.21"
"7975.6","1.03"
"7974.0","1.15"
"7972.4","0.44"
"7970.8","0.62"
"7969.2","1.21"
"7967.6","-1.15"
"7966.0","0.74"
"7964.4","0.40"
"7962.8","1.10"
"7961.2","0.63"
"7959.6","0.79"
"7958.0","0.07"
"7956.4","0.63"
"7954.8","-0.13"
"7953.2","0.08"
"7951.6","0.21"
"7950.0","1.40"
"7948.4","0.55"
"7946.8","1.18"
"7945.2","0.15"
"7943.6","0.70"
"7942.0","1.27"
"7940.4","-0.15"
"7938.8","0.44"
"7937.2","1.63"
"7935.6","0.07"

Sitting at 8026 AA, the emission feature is [O II]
